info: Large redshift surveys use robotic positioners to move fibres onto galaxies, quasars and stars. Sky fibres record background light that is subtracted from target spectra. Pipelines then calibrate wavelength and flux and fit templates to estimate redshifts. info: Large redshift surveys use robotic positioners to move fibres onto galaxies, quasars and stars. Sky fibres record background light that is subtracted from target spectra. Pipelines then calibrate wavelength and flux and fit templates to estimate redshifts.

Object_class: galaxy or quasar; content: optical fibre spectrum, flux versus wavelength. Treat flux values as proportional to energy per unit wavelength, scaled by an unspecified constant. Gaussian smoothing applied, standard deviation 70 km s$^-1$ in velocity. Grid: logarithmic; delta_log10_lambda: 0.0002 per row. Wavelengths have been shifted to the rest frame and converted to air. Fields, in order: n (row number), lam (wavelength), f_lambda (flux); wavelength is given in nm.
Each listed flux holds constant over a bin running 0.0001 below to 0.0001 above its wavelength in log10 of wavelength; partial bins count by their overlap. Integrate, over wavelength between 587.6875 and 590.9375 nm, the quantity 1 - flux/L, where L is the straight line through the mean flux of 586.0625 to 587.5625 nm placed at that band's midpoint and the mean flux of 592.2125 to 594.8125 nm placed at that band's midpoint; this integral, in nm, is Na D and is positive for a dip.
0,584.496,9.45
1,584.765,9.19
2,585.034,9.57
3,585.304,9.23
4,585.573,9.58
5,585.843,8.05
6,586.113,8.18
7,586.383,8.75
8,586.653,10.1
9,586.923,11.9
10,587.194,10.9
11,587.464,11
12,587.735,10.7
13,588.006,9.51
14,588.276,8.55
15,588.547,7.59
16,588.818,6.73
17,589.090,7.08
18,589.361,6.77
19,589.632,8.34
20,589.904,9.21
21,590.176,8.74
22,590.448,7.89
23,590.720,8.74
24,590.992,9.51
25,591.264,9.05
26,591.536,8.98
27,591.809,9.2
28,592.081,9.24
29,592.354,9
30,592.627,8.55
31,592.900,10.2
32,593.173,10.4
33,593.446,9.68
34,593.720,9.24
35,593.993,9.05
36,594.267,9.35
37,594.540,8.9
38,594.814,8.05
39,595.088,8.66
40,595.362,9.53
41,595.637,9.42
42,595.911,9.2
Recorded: 0.53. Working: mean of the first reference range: 10.2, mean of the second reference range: 9.3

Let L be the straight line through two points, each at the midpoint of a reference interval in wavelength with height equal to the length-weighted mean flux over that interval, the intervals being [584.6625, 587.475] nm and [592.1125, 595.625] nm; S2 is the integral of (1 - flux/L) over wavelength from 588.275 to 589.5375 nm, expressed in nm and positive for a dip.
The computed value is 0.30 nm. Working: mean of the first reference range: 9.63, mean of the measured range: 7.25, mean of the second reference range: 9.22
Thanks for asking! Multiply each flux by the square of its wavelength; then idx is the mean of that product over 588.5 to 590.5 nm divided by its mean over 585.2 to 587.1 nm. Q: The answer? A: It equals 0.8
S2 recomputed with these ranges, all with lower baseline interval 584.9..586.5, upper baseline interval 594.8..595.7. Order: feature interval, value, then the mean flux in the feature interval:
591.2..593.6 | -0.112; 9.37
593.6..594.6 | -0.020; 9.16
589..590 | 0.123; 7.83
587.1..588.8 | -0.107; 9.48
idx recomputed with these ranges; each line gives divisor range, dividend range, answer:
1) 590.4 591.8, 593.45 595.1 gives 1.01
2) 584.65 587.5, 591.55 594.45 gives 0.99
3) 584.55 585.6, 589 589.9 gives 0.83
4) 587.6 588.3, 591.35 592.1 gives 0.95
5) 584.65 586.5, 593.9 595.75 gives 1.04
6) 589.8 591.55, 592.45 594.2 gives 1.08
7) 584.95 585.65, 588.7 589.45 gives 0.74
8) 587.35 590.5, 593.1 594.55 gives 1.13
